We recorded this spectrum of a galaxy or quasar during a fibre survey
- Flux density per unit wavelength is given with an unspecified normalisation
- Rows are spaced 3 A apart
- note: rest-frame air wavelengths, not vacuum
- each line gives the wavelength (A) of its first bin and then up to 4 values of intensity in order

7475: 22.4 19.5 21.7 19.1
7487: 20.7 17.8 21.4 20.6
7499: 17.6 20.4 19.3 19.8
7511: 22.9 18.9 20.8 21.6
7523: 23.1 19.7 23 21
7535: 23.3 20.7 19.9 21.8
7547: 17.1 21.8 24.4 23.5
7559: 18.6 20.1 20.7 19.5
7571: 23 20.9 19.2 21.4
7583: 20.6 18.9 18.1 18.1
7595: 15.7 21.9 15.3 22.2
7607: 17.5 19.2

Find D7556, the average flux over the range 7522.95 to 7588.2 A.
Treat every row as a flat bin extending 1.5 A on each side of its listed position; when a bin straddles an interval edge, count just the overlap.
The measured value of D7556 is 20.9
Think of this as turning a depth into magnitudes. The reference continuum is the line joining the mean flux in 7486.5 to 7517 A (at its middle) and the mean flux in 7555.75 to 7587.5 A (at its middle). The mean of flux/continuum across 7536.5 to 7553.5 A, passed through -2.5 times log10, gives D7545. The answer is -0.03 mag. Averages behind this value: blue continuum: 20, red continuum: 20.5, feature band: 20.7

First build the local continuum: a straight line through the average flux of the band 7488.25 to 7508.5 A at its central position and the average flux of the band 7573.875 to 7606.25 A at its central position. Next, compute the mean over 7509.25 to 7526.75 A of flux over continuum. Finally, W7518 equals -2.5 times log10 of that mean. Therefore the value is -0.09 mag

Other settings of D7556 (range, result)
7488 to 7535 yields 20.6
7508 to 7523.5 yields 21.2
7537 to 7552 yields 20.4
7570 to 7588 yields 20.5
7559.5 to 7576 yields 20.7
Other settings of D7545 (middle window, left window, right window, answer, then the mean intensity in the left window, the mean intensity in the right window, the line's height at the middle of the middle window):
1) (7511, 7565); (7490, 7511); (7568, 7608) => -0.08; 19.9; 19.5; 19.7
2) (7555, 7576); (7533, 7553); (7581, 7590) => -0.03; 21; 19.4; 20.2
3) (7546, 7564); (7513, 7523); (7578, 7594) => -0.05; 20.9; 19.3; 20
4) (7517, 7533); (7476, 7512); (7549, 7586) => -0.06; 20.1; 21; 20.5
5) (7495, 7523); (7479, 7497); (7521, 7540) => 0.03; 20.2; 21.7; 21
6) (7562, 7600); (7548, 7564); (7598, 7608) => 0.02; 21.5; 18.9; 20.1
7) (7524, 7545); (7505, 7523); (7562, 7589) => -0.03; 20.9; 20.4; 20.7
